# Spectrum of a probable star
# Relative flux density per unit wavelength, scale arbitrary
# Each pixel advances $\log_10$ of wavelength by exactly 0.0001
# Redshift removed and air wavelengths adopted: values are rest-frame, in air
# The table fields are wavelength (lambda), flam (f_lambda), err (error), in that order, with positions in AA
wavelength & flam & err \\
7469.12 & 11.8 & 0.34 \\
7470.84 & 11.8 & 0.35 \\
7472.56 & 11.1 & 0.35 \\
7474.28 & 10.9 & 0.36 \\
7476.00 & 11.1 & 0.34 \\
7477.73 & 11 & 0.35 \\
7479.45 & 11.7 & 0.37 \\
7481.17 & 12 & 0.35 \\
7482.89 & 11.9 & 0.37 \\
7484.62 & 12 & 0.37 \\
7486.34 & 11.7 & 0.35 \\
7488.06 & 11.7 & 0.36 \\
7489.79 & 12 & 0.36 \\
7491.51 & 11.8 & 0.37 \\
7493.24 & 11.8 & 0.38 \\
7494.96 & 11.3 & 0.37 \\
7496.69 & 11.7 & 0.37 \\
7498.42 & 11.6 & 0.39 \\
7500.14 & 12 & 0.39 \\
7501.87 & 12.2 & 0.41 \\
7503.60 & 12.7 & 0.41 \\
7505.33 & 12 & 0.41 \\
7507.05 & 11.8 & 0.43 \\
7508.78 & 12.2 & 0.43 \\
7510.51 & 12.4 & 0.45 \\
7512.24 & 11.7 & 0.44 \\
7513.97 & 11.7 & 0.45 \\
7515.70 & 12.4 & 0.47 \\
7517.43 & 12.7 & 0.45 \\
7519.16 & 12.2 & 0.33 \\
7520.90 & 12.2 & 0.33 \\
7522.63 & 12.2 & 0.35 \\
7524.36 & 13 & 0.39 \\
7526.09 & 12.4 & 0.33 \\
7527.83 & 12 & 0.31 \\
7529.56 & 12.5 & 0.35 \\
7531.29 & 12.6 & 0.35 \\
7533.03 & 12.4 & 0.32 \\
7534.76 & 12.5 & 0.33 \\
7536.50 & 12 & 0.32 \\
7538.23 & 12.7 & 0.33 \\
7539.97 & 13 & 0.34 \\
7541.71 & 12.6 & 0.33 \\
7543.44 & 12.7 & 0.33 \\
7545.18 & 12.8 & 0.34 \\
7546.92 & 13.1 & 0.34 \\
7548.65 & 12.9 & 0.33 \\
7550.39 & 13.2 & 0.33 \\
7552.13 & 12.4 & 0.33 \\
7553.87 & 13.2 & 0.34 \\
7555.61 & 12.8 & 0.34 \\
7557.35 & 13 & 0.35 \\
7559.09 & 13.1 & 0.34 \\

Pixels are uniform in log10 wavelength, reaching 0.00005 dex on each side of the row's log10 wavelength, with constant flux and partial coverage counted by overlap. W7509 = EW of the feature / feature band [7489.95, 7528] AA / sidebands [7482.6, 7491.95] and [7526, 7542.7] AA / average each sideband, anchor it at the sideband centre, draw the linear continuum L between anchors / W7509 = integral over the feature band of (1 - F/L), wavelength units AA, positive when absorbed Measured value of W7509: 0.1 AA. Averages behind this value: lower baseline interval 11.8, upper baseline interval 12.5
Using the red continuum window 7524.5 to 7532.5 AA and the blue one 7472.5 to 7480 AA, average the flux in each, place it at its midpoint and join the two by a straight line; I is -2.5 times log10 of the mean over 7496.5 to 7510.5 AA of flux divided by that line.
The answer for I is -0.02 mag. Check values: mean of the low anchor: 11.1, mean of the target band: 12.1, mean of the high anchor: 12.4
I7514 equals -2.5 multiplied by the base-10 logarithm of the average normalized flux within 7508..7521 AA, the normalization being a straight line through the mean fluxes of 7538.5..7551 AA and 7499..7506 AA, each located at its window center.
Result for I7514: 0.02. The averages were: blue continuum 12.2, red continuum 12.9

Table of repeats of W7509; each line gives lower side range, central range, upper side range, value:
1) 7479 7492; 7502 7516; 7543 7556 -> 0.2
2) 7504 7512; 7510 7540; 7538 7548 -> 0.3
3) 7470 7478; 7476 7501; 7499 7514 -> -0.3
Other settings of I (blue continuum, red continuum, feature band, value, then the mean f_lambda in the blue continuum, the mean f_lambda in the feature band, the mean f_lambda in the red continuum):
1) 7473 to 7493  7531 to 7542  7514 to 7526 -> -0.01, 11.6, 12.4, 12.5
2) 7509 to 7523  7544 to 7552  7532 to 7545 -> 0.01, 12.2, 12.6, 12.9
